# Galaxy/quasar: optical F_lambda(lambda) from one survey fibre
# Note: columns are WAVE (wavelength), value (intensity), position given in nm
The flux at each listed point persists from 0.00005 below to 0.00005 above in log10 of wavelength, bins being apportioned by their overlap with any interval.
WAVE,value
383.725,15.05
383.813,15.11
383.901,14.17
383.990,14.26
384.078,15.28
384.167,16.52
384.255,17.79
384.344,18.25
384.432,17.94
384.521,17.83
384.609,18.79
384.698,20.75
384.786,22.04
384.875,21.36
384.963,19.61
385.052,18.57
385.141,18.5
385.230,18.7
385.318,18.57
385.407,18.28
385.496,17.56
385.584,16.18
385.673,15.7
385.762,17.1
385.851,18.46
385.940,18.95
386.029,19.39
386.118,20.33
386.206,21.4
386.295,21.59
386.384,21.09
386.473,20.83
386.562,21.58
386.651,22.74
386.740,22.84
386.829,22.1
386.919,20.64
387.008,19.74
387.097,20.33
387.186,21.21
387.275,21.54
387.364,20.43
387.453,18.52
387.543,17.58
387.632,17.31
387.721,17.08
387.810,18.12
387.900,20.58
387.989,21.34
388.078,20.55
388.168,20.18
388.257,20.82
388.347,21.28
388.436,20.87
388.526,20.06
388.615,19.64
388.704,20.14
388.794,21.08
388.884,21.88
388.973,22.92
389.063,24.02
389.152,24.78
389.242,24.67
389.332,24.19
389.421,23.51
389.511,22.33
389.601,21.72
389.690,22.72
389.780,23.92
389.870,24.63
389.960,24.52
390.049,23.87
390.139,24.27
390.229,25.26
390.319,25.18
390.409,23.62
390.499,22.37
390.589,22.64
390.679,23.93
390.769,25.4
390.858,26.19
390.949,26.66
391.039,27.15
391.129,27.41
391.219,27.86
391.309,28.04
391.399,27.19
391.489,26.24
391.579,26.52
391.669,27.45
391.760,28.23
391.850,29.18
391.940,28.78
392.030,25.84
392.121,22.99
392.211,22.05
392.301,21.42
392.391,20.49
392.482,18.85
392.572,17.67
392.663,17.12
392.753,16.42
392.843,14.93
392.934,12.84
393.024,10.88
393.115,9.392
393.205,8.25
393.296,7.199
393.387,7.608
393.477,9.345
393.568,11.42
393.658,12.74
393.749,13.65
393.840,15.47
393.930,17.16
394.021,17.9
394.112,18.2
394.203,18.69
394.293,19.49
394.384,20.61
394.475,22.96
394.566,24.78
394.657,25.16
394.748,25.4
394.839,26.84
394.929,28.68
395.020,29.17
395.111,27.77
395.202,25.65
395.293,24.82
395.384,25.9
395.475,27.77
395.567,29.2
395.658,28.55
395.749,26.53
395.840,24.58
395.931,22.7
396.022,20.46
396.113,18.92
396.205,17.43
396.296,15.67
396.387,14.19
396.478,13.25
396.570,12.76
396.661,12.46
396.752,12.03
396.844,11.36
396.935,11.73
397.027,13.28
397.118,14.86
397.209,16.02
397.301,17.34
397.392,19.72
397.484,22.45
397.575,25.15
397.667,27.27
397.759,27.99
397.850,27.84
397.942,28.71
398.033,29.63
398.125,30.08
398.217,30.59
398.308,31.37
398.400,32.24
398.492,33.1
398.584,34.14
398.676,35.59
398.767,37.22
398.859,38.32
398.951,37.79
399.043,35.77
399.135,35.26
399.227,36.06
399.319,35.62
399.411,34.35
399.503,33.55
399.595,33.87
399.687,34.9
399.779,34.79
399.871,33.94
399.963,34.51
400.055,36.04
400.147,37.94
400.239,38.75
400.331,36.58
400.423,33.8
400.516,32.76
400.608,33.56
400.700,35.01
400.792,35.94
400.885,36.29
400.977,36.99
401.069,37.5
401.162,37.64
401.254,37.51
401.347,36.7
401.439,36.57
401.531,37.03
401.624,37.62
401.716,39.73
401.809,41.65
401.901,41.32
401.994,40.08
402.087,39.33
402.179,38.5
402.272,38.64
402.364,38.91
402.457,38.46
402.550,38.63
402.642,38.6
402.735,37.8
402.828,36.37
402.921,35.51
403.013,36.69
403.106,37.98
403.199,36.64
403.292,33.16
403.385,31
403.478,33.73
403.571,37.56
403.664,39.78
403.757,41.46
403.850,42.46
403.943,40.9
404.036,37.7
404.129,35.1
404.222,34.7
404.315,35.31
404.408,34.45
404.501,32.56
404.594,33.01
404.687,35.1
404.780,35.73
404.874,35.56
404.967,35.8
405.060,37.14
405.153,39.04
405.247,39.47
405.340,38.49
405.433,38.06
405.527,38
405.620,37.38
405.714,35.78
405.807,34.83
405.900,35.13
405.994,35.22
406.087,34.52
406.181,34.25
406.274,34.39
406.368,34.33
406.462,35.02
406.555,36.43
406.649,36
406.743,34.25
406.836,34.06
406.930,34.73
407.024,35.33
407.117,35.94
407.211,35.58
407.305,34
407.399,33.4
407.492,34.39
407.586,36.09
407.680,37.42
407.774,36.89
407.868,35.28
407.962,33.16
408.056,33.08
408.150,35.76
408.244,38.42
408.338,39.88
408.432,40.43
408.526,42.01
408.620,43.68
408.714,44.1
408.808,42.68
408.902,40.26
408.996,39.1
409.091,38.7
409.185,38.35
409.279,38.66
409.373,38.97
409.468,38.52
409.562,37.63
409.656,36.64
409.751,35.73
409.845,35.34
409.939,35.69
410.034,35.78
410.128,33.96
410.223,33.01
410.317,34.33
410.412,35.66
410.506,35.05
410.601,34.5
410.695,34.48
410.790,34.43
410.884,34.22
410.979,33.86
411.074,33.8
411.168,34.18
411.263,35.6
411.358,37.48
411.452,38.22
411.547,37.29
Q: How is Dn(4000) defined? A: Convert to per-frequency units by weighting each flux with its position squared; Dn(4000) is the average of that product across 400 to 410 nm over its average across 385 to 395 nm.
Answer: 1.9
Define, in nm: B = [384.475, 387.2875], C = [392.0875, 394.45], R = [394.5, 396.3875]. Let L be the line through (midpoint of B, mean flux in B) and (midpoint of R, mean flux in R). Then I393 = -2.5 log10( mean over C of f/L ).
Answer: 0.45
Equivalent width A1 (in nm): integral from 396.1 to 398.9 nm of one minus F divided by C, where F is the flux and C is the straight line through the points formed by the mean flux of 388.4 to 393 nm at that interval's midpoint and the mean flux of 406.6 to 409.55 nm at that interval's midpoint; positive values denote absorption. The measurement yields 0.580 nm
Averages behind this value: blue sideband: 23.3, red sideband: 37.4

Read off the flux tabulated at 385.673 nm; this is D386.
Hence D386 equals 15.7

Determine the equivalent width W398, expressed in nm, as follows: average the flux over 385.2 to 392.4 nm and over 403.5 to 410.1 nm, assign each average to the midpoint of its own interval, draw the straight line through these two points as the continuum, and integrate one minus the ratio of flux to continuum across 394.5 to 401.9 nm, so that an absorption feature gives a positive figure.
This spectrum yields 0.28 nm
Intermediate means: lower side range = 22.3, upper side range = 36.8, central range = 29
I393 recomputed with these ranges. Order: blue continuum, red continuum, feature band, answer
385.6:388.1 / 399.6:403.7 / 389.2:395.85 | 0.18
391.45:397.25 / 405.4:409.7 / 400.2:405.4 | -0.21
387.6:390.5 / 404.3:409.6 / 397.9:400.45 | -0.14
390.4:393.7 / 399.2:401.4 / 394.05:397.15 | 0.26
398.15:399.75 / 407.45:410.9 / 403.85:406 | -0.01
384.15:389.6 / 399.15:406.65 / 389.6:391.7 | -0.05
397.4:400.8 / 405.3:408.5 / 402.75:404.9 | -0.05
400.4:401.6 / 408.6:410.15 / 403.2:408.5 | 0.04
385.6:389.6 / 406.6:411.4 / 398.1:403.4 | -0.19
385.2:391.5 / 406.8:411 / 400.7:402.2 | -0.21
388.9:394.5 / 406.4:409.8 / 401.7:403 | -0.22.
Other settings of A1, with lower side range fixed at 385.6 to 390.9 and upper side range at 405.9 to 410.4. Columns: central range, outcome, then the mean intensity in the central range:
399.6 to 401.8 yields -0.37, 36.2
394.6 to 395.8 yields -0.01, 27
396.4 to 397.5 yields 0.53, 14.5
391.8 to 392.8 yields 0.11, 21.9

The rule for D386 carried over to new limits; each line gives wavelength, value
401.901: 41.32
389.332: 24.19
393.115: 9.392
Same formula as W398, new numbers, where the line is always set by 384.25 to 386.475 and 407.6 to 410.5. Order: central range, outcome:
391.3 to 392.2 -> -0.10 nm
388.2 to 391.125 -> -0.12 nm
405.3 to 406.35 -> -0.03 nm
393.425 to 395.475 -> 0.40 nm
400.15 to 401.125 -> -0.15 nm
